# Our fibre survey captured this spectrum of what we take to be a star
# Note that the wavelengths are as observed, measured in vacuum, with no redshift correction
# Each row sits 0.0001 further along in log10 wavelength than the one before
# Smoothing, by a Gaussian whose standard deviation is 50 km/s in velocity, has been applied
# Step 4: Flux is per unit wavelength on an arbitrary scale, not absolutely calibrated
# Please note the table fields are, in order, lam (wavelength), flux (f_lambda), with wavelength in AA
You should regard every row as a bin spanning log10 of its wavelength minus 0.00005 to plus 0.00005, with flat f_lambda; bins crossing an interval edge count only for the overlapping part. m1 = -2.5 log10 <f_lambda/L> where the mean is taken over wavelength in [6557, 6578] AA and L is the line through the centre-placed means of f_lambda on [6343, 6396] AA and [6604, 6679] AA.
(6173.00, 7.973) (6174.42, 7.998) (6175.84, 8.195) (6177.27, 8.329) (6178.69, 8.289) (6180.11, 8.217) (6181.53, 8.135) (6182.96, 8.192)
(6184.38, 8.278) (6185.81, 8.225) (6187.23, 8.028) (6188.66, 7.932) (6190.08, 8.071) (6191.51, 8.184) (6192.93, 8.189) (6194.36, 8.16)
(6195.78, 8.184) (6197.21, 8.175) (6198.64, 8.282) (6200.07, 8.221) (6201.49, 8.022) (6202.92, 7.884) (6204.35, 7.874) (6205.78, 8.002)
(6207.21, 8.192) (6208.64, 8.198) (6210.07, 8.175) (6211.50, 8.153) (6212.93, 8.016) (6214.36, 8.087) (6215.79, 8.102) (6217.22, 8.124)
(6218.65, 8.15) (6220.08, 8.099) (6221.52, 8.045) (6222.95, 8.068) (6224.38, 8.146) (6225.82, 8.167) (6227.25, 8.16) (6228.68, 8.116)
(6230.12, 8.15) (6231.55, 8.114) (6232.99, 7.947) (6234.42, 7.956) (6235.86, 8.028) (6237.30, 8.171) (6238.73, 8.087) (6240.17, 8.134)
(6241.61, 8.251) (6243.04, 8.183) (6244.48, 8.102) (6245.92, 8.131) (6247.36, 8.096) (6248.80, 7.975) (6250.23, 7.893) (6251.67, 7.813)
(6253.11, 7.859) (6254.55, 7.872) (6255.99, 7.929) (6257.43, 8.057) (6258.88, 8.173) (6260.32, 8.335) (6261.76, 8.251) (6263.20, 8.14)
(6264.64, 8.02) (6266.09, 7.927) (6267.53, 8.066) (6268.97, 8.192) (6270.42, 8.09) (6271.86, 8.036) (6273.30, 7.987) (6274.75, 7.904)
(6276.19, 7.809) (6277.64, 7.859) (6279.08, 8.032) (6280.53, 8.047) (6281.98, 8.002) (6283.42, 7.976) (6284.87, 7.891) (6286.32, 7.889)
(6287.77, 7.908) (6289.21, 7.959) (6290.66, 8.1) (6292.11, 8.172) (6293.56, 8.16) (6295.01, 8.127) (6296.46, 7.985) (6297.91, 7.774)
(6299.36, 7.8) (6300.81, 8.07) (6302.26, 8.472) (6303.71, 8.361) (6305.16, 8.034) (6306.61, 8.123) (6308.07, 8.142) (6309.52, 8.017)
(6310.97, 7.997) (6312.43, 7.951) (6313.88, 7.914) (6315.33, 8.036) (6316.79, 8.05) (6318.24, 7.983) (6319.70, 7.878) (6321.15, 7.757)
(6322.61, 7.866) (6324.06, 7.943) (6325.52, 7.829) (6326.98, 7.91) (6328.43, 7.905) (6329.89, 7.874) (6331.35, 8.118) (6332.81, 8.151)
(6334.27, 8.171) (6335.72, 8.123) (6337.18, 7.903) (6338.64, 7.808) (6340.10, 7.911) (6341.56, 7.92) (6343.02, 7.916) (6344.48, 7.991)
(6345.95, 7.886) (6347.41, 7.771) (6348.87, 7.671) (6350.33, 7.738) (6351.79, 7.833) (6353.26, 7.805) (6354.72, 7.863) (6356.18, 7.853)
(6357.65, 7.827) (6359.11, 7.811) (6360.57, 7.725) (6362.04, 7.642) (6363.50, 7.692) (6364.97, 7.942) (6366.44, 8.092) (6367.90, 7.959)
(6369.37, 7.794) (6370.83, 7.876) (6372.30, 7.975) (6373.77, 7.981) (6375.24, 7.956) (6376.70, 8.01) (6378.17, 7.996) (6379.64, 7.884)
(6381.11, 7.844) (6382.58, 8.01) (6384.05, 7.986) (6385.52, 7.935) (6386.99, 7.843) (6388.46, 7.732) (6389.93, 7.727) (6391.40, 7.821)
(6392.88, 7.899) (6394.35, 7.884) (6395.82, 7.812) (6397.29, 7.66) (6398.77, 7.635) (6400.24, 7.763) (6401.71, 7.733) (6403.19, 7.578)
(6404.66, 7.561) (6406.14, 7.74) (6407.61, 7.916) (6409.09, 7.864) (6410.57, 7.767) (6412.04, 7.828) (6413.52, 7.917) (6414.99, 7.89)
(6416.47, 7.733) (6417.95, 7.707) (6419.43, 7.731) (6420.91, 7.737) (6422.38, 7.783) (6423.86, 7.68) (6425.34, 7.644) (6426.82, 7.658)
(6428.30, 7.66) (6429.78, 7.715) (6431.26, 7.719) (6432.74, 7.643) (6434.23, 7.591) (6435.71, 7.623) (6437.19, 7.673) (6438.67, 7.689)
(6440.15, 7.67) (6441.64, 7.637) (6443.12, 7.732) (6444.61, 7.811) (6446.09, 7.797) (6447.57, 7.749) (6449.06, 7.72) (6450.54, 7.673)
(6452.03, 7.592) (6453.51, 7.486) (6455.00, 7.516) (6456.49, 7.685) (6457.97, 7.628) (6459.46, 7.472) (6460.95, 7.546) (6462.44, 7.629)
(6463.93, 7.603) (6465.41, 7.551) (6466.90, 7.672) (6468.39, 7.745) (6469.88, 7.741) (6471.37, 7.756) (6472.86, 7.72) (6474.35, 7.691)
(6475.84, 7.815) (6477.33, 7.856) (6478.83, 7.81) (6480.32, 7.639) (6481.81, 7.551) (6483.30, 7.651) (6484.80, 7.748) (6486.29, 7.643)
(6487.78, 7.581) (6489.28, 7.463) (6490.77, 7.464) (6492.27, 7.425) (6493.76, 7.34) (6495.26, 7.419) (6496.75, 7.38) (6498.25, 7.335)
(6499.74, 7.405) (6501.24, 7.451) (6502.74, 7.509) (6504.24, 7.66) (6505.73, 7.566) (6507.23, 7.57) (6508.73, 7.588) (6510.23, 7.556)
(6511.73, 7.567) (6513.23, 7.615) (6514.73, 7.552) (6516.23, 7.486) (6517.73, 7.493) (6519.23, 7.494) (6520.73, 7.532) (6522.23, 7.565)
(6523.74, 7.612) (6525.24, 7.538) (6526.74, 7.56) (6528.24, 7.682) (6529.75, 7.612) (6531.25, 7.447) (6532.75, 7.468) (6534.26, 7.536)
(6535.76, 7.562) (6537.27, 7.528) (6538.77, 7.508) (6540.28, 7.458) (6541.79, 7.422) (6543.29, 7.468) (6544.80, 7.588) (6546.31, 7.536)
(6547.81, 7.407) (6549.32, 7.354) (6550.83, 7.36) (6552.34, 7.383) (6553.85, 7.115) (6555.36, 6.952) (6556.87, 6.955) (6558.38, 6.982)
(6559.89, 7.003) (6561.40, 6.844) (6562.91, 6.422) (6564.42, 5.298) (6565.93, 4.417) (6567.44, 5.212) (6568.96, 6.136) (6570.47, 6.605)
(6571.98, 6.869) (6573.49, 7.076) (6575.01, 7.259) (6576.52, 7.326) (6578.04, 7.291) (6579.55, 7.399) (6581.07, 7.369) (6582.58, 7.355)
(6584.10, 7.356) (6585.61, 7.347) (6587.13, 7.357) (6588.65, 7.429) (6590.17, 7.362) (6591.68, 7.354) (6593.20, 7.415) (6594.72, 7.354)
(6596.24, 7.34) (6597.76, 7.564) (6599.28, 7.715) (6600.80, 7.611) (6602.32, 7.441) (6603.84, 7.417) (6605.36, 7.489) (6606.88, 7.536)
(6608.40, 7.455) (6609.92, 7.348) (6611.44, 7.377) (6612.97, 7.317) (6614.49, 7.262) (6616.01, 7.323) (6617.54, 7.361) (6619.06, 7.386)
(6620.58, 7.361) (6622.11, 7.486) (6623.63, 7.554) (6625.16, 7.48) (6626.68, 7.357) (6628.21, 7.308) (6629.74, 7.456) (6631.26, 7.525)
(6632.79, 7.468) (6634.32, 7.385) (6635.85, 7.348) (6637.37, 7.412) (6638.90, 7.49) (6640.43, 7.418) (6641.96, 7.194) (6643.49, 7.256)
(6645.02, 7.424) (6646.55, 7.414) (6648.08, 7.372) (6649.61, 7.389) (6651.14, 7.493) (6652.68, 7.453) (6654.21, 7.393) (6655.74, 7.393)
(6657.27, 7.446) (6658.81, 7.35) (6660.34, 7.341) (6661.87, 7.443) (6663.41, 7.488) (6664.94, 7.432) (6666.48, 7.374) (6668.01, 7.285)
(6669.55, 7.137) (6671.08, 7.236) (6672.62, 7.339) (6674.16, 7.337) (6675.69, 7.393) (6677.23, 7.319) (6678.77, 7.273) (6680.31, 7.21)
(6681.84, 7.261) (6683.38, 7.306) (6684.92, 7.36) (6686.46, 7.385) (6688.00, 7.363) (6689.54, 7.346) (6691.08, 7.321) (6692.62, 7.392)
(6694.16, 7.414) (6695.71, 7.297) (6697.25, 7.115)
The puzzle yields 0.16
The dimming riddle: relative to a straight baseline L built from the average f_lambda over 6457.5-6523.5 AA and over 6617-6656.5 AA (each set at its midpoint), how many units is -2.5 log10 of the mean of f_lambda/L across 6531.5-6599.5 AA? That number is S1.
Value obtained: 0.06 mag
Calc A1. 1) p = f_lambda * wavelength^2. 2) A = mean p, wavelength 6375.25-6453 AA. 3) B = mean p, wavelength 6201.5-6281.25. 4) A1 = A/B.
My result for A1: 1.02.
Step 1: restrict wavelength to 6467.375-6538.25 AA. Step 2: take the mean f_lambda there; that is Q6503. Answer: 7.57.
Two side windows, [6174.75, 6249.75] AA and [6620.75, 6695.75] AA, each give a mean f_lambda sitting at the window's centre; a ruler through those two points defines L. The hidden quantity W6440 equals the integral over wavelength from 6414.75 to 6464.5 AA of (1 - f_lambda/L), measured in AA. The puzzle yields 0.5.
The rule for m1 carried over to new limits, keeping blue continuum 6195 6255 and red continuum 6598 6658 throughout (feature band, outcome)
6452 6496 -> 0.01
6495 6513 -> 0.02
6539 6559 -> 0.04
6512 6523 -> 0.01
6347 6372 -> 0.01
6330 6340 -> -0.02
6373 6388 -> -0.02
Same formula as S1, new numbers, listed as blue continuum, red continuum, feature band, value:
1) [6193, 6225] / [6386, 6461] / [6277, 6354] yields -0.008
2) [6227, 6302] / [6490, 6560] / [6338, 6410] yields -0.007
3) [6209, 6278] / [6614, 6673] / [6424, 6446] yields 0.009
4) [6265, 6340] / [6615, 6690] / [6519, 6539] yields 0.006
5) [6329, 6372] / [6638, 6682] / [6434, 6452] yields 0.004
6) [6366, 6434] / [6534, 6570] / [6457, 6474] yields -0.032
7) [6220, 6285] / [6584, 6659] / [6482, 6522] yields 0.014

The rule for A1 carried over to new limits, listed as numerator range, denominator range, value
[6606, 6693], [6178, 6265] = 1.04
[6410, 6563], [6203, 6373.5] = 1.01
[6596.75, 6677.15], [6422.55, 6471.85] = 1.02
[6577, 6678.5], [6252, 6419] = 1.02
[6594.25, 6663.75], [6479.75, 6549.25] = 1.02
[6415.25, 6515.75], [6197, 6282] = 1.02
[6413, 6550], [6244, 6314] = 1.01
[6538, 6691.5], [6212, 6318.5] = 1.00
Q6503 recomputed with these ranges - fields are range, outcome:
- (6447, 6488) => 7.66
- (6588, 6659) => 7.41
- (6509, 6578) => 7.17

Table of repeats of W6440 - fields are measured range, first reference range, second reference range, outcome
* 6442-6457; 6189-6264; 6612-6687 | 0.1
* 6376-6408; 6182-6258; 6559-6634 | -0.6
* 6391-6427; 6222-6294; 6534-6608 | -0.7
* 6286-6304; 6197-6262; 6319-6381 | -0.2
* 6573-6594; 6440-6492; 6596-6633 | 0.4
